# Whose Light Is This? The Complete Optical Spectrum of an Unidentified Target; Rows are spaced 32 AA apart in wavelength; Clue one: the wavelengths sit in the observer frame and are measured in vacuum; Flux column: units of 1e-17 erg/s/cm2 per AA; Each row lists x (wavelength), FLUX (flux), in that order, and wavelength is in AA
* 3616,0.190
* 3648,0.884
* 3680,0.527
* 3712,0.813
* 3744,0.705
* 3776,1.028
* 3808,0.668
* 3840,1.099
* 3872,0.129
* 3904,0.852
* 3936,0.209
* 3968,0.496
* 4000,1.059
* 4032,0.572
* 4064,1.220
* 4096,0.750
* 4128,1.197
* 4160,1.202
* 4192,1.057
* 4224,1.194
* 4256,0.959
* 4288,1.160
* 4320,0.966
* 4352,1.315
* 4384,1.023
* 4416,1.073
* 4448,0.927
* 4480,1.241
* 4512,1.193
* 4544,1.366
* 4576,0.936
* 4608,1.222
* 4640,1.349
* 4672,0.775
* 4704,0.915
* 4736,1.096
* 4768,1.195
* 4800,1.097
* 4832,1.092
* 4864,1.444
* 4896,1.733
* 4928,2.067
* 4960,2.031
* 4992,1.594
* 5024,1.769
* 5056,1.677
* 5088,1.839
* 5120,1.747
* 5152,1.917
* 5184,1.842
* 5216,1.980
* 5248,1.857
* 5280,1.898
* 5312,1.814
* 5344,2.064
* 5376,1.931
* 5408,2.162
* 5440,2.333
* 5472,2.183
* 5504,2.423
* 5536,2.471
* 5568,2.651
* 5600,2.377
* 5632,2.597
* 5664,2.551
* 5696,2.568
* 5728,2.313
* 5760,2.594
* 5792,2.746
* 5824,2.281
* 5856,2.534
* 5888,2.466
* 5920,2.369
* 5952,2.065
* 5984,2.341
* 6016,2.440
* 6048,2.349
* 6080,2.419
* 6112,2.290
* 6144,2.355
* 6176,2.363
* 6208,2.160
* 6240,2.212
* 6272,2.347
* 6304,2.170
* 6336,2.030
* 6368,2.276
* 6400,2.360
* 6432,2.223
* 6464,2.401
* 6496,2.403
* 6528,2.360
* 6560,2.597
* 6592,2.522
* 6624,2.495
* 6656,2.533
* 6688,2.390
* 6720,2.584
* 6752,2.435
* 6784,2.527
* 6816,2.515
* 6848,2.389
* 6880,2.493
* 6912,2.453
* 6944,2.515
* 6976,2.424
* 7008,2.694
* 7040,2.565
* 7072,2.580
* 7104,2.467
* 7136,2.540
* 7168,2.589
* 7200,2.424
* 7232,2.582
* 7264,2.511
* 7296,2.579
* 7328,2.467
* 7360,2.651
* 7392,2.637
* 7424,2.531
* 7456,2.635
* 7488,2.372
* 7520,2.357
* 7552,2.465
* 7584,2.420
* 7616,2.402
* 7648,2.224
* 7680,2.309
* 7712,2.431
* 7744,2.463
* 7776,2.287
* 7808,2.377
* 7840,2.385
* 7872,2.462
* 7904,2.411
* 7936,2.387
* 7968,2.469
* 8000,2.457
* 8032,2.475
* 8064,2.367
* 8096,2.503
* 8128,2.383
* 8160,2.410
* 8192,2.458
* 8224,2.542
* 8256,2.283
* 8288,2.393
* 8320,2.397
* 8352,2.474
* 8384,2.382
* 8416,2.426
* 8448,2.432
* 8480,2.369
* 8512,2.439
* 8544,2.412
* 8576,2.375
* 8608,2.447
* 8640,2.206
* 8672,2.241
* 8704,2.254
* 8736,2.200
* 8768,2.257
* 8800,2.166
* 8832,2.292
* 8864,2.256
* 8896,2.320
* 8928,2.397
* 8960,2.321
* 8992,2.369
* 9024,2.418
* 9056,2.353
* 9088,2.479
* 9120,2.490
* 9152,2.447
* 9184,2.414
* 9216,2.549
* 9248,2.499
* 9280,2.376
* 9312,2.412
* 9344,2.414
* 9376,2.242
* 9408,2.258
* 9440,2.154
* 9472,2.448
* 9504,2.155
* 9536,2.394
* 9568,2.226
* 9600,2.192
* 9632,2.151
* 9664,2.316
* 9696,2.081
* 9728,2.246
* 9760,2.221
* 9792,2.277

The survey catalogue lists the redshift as 0.22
